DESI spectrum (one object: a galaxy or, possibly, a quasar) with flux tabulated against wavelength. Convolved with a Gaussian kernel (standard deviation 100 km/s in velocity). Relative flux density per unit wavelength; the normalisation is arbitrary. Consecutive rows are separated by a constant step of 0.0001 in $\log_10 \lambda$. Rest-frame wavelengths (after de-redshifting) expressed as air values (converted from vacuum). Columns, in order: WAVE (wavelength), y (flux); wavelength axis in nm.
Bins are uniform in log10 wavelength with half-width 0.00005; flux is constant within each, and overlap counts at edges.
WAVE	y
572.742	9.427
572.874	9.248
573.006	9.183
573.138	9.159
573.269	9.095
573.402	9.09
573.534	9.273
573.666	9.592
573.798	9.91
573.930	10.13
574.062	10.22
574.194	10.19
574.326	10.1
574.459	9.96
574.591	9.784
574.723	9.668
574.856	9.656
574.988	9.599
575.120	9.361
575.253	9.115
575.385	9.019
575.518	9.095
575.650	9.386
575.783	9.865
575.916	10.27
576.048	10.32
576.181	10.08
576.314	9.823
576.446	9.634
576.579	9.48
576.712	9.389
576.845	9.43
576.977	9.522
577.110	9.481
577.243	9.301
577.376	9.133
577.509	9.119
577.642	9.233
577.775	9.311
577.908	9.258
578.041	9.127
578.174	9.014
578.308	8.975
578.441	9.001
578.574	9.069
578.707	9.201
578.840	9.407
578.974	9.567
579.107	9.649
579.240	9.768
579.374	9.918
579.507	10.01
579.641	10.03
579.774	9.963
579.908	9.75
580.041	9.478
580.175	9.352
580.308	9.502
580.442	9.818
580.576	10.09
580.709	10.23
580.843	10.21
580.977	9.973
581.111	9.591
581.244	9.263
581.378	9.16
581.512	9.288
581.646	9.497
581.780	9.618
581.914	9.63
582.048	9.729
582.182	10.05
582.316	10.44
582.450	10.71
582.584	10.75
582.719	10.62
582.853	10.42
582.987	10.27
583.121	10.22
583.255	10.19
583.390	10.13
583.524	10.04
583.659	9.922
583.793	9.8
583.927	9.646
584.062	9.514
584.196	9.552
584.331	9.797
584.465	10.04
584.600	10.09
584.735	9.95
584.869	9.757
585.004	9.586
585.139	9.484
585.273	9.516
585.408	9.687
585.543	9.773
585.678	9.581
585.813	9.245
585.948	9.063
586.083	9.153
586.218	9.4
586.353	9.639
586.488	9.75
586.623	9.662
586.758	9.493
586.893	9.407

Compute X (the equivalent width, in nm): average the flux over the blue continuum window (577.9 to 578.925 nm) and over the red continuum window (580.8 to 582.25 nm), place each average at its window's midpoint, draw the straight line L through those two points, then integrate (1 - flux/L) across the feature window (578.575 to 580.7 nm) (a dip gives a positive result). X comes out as -0.084 nm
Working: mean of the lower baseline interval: 9.13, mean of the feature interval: 9.7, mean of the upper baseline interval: 9.63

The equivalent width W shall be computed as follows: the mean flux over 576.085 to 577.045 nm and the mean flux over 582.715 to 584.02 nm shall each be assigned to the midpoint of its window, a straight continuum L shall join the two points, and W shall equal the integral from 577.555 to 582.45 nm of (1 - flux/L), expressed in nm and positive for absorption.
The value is 0.13 nm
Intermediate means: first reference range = 9.64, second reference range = 10.1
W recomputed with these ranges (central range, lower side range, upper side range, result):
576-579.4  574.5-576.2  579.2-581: 0.11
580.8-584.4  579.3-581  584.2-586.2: -0.07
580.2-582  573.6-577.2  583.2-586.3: 0.00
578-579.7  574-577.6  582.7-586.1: 0.04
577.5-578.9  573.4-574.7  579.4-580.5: 0.09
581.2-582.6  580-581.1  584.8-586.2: -0.01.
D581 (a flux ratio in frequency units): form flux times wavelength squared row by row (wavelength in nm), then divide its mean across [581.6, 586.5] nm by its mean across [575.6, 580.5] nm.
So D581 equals 1.05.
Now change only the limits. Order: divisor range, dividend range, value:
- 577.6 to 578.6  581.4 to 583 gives 1.12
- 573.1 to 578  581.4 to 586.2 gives 1.06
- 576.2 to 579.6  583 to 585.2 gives 1.07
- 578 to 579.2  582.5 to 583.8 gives 1.13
